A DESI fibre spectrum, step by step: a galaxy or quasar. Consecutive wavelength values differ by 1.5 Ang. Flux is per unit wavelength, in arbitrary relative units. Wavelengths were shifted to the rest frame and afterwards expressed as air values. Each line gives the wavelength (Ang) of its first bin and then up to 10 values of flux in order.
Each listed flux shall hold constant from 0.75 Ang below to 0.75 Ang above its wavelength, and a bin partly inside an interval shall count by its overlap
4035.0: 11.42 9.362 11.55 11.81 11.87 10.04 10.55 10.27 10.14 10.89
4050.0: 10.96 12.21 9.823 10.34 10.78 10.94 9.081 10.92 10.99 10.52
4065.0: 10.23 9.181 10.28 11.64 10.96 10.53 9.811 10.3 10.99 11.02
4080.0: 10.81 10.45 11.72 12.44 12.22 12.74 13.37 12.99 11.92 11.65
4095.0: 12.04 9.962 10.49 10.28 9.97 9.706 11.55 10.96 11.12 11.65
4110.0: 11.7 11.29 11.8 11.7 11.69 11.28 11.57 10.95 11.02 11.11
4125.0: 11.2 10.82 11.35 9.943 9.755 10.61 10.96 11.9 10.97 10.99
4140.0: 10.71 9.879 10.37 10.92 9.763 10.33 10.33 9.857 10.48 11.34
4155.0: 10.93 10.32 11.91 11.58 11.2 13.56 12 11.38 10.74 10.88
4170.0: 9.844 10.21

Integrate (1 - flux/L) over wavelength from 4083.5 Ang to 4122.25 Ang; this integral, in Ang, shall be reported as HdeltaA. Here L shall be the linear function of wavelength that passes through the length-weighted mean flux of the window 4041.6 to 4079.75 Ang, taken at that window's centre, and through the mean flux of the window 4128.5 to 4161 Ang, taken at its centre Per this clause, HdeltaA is -3.1 Ang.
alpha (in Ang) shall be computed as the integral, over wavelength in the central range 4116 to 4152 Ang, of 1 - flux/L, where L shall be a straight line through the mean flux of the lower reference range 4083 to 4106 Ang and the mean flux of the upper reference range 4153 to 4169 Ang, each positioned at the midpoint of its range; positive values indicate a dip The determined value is 2.30 Ang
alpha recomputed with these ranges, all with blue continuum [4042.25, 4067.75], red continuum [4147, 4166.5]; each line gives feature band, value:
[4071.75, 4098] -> -1.88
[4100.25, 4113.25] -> -0.27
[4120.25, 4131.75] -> 0.21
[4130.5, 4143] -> 0.36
